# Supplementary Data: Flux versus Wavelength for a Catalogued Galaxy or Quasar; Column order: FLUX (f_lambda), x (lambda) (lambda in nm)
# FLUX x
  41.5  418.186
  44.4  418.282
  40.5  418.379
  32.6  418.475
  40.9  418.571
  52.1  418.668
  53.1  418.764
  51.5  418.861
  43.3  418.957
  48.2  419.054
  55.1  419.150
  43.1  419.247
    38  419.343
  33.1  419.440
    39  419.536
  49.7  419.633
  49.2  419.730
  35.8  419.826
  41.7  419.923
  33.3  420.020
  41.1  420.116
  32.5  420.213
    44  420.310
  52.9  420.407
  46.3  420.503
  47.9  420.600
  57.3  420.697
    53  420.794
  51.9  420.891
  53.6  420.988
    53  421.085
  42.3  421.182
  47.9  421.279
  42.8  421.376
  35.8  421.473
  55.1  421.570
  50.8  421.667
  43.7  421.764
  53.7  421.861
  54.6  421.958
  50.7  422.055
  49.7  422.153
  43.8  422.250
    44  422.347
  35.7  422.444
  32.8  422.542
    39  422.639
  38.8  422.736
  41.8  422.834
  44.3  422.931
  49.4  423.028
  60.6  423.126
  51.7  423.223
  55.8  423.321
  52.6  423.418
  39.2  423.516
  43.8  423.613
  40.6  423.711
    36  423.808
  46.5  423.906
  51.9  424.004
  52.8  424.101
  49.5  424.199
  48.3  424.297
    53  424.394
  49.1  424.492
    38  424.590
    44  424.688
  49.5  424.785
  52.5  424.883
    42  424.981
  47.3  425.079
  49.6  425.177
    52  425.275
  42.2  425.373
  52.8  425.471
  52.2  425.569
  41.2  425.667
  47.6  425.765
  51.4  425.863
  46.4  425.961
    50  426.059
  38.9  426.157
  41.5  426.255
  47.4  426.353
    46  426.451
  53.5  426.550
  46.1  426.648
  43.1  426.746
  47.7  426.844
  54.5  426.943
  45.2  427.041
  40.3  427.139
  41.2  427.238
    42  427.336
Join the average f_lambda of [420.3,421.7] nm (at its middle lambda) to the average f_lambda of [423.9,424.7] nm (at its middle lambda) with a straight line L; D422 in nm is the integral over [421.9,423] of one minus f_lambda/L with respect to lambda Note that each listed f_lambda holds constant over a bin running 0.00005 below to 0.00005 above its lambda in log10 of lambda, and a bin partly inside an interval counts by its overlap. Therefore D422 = 0.12 nm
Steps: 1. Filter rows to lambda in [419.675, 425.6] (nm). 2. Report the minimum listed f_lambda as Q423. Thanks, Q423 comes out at 32.5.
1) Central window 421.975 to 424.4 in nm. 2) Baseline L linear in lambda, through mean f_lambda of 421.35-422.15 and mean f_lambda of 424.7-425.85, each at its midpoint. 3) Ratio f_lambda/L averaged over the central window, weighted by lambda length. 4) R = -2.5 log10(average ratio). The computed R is 0.05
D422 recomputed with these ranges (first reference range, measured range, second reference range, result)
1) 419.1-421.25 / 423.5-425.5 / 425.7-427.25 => -0.03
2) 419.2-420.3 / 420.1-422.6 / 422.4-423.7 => -0.27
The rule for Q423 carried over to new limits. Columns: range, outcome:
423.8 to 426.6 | 36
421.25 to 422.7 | 32.8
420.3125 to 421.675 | 35.8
